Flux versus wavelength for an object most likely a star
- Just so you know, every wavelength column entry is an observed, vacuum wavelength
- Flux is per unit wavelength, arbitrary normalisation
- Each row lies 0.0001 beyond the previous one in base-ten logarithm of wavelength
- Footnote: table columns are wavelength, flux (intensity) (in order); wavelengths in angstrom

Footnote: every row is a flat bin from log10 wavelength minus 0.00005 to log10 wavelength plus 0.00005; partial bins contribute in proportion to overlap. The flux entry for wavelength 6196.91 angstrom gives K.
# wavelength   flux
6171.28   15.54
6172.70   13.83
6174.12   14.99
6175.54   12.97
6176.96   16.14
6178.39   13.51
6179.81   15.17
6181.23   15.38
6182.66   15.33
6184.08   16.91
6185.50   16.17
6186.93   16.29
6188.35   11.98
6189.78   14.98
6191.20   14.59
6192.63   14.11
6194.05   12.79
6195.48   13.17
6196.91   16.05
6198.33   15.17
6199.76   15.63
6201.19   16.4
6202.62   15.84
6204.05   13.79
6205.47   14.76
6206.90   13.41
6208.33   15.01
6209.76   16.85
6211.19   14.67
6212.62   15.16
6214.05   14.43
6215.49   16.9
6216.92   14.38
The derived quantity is 16.05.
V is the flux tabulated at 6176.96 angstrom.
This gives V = 16.14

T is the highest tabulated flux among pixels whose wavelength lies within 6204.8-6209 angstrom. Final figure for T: 15.01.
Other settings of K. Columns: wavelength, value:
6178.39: 13.51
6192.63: 14.11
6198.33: 15.17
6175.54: 12.97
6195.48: 13.17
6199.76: 15.63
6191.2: 14.59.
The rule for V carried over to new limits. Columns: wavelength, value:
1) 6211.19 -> 14.67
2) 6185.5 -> 16.17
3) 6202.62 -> 15.84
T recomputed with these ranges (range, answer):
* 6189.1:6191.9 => 14.98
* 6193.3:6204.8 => 16.4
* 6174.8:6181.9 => 16.14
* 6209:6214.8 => 16.85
